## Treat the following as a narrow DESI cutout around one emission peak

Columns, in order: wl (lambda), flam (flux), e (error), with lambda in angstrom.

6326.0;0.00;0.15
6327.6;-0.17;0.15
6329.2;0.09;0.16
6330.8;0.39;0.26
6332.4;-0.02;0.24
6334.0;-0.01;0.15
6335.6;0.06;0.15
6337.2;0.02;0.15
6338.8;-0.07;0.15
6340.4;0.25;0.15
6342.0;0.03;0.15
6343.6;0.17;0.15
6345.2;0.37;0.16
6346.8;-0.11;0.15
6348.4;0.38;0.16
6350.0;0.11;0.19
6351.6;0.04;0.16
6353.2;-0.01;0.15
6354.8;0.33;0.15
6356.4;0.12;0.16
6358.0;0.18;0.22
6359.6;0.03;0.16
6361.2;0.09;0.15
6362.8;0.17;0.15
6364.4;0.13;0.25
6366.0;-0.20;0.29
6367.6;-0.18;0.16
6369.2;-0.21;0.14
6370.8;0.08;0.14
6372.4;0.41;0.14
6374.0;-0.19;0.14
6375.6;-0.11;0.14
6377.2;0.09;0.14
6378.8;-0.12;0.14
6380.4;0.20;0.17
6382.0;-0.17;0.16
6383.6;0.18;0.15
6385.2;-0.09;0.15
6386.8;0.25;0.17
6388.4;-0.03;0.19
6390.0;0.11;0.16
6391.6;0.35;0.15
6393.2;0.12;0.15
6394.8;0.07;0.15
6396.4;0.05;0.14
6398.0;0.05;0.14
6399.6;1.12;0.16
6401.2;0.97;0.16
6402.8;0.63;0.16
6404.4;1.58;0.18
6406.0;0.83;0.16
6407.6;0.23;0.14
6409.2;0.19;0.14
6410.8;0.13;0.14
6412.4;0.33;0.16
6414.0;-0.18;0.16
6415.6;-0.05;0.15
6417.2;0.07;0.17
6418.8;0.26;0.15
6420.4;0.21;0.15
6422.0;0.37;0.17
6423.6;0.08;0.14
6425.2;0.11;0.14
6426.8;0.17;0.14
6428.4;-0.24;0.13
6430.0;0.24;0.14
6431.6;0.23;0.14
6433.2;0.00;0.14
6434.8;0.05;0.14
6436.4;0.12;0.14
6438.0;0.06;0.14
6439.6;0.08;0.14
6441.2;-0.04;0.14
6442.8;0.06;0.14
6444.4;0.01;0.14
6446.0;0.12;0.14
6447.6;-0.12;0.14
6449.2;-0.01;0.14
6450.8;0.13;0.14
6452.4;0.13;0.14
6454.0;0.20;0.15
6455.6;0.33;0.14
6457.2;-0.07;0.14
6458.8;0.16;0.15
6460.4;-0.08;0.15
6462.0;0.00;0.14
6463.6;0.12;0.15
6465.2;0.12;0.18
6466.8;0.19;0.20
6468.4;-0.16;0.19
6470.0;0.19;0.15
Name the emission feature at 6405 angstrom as [O II]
